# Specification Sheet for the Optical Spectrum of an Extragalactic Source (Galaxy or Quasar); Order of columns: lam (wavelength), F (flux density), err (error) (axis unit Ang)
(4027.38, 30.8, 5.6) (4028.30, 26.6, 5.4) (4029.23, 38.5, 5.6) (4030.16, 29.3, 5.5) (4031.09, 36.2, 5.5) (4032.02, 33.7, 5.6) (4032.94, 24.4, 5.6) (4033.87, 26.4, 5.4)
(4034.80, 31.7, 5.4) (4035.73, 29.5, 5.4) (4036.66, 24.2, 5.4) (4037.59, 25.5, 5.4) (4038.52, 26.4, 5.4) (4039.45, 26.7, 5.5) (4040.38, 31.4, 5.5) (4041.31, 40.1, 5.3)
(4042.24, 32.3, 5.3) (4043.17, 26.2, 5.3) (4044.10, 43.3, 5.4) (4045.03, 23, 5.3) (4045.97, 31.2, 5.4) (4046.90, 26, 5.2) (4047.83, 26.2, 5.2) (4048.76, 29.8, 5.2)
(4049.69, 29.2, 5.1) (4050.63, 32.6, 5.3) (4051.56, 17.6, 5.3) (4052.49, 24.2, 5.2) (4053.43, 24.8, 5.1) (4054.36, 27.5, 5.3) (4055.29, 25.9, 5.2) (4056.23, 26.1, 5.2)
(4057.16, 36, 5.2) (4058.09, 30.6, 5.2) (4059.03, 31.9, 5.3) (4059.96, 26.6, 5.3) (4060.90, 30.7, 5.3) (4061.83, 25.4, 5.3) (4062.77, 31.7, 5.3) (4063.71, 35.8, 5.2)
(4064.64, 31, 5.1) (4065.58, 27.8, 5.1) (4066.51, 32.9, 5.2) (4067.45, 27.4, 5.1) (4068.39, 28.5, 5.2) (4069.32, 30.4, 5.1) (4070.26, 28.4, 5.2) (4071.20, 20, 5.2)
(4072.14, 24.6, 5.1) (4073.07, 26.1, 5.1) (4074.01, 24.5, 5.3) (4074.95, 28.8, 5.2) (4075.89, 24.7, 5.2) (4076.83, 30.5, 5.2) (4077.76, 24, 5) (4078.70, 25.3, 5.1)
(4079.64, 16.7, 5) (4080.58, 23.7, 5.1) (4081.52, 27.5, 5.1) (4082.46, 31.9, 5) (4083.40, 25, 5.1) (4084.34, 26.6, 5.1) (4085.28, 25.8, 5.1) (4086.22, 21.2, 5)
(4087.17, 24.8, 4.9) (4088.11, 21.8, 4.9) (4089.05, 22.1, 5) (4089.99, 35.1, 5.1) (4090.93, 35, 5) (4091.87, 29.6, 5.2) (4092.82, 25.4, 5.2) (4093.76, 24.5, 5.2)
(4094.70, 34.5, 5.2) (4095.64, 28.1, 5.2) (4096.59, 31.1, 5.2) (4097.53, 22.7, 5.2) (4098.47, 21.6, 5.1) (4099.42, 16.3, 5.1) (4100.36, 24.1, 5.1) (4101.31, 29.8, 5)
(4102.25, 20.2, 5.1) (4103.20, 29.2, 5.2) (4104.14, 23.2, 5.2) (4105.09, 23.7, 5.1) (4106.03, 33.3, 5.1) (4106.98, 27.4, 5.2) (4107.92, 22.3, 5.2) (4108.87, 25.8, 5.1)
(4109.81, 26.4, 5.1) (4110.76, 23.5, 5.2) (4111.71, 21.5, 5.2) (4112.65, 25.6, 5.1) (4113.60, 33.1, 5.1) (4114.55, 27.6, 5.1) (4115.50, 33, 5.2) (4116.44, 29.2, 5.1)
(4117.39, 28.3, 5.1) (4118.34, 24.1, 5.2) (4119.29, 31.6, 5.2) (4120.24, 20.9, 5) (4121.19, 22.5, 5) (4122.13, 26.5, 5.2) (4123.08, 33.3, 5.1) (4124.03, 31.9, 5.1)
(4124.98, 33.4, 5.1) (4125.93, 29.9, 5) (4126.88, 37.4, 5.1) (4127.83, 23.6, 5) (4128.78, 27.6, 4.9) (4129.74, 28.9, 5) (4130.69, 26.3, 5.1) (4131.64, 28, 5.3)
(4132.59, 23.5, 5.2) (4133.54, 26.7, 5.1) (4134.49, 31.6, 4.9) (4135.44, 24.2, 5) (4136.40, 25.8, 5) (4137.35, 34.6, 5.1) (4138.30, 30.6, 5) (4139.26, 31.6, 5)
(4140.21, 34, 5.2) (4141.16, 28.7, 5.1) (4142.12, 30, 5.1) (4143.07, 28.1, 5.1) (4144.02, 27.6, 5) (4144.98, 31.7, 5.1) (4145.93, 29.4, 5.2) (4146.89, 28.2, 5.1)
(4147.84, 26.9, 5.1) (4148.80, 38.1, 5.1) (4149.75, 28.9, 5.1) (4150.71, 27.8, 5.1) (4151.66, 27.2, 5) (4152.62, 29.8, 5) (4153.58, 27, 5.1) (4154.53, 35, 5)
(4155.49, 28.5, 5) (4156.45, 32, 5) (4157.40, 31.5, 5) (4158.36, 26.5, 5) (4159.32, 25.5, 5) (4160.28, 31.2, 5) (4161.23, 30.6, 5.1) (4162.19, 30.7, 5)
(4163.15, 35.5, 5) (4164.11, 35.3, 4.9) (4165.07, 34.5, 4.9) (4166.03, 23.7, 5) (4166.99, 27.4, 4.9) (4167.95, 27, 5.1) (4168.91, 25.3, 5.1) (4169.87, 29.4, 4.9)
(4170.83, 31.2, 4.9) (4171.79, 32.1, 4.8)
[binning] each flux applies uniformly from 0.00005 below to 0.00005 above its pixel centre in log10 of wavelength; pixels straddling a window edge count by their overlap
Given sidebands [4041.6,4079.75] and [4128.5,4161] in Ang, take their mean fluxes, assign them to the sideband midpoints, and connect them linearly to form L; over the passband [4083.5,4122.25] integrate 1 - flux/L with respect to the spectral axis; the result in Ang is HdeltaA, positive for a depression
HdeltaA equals 3.2 Ang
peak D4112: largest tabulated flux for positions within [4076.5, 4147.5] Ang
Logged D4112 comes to 37.4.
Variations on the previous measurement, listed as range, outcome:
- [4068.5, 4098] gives 35.1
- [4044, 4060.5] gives 43.3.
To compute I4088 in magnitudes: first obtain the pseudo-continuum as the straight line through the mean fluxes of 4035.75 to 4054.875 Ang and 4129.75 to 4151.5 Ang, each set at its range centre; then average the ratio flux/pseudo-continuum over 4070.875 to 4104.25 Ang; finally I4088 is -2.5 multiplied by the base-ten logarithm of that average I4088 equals 0.12 mag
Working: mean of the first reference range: 28.4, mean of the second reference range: 29.2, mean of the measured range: 25.8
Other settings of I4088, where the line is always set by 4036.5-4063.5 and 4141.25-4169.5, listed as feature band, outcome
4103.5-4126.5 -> 0.07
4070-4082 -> 0.17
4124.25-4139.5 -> 0.02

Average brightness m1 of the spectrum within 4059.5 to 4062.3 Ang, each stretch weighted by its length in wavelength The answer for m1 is 27.5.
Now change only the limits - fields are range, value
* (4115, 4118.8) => 28.7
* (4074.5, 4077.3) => 28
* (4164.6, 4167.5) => 28.5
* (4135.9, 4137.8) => 30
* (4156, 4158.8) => 30.1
